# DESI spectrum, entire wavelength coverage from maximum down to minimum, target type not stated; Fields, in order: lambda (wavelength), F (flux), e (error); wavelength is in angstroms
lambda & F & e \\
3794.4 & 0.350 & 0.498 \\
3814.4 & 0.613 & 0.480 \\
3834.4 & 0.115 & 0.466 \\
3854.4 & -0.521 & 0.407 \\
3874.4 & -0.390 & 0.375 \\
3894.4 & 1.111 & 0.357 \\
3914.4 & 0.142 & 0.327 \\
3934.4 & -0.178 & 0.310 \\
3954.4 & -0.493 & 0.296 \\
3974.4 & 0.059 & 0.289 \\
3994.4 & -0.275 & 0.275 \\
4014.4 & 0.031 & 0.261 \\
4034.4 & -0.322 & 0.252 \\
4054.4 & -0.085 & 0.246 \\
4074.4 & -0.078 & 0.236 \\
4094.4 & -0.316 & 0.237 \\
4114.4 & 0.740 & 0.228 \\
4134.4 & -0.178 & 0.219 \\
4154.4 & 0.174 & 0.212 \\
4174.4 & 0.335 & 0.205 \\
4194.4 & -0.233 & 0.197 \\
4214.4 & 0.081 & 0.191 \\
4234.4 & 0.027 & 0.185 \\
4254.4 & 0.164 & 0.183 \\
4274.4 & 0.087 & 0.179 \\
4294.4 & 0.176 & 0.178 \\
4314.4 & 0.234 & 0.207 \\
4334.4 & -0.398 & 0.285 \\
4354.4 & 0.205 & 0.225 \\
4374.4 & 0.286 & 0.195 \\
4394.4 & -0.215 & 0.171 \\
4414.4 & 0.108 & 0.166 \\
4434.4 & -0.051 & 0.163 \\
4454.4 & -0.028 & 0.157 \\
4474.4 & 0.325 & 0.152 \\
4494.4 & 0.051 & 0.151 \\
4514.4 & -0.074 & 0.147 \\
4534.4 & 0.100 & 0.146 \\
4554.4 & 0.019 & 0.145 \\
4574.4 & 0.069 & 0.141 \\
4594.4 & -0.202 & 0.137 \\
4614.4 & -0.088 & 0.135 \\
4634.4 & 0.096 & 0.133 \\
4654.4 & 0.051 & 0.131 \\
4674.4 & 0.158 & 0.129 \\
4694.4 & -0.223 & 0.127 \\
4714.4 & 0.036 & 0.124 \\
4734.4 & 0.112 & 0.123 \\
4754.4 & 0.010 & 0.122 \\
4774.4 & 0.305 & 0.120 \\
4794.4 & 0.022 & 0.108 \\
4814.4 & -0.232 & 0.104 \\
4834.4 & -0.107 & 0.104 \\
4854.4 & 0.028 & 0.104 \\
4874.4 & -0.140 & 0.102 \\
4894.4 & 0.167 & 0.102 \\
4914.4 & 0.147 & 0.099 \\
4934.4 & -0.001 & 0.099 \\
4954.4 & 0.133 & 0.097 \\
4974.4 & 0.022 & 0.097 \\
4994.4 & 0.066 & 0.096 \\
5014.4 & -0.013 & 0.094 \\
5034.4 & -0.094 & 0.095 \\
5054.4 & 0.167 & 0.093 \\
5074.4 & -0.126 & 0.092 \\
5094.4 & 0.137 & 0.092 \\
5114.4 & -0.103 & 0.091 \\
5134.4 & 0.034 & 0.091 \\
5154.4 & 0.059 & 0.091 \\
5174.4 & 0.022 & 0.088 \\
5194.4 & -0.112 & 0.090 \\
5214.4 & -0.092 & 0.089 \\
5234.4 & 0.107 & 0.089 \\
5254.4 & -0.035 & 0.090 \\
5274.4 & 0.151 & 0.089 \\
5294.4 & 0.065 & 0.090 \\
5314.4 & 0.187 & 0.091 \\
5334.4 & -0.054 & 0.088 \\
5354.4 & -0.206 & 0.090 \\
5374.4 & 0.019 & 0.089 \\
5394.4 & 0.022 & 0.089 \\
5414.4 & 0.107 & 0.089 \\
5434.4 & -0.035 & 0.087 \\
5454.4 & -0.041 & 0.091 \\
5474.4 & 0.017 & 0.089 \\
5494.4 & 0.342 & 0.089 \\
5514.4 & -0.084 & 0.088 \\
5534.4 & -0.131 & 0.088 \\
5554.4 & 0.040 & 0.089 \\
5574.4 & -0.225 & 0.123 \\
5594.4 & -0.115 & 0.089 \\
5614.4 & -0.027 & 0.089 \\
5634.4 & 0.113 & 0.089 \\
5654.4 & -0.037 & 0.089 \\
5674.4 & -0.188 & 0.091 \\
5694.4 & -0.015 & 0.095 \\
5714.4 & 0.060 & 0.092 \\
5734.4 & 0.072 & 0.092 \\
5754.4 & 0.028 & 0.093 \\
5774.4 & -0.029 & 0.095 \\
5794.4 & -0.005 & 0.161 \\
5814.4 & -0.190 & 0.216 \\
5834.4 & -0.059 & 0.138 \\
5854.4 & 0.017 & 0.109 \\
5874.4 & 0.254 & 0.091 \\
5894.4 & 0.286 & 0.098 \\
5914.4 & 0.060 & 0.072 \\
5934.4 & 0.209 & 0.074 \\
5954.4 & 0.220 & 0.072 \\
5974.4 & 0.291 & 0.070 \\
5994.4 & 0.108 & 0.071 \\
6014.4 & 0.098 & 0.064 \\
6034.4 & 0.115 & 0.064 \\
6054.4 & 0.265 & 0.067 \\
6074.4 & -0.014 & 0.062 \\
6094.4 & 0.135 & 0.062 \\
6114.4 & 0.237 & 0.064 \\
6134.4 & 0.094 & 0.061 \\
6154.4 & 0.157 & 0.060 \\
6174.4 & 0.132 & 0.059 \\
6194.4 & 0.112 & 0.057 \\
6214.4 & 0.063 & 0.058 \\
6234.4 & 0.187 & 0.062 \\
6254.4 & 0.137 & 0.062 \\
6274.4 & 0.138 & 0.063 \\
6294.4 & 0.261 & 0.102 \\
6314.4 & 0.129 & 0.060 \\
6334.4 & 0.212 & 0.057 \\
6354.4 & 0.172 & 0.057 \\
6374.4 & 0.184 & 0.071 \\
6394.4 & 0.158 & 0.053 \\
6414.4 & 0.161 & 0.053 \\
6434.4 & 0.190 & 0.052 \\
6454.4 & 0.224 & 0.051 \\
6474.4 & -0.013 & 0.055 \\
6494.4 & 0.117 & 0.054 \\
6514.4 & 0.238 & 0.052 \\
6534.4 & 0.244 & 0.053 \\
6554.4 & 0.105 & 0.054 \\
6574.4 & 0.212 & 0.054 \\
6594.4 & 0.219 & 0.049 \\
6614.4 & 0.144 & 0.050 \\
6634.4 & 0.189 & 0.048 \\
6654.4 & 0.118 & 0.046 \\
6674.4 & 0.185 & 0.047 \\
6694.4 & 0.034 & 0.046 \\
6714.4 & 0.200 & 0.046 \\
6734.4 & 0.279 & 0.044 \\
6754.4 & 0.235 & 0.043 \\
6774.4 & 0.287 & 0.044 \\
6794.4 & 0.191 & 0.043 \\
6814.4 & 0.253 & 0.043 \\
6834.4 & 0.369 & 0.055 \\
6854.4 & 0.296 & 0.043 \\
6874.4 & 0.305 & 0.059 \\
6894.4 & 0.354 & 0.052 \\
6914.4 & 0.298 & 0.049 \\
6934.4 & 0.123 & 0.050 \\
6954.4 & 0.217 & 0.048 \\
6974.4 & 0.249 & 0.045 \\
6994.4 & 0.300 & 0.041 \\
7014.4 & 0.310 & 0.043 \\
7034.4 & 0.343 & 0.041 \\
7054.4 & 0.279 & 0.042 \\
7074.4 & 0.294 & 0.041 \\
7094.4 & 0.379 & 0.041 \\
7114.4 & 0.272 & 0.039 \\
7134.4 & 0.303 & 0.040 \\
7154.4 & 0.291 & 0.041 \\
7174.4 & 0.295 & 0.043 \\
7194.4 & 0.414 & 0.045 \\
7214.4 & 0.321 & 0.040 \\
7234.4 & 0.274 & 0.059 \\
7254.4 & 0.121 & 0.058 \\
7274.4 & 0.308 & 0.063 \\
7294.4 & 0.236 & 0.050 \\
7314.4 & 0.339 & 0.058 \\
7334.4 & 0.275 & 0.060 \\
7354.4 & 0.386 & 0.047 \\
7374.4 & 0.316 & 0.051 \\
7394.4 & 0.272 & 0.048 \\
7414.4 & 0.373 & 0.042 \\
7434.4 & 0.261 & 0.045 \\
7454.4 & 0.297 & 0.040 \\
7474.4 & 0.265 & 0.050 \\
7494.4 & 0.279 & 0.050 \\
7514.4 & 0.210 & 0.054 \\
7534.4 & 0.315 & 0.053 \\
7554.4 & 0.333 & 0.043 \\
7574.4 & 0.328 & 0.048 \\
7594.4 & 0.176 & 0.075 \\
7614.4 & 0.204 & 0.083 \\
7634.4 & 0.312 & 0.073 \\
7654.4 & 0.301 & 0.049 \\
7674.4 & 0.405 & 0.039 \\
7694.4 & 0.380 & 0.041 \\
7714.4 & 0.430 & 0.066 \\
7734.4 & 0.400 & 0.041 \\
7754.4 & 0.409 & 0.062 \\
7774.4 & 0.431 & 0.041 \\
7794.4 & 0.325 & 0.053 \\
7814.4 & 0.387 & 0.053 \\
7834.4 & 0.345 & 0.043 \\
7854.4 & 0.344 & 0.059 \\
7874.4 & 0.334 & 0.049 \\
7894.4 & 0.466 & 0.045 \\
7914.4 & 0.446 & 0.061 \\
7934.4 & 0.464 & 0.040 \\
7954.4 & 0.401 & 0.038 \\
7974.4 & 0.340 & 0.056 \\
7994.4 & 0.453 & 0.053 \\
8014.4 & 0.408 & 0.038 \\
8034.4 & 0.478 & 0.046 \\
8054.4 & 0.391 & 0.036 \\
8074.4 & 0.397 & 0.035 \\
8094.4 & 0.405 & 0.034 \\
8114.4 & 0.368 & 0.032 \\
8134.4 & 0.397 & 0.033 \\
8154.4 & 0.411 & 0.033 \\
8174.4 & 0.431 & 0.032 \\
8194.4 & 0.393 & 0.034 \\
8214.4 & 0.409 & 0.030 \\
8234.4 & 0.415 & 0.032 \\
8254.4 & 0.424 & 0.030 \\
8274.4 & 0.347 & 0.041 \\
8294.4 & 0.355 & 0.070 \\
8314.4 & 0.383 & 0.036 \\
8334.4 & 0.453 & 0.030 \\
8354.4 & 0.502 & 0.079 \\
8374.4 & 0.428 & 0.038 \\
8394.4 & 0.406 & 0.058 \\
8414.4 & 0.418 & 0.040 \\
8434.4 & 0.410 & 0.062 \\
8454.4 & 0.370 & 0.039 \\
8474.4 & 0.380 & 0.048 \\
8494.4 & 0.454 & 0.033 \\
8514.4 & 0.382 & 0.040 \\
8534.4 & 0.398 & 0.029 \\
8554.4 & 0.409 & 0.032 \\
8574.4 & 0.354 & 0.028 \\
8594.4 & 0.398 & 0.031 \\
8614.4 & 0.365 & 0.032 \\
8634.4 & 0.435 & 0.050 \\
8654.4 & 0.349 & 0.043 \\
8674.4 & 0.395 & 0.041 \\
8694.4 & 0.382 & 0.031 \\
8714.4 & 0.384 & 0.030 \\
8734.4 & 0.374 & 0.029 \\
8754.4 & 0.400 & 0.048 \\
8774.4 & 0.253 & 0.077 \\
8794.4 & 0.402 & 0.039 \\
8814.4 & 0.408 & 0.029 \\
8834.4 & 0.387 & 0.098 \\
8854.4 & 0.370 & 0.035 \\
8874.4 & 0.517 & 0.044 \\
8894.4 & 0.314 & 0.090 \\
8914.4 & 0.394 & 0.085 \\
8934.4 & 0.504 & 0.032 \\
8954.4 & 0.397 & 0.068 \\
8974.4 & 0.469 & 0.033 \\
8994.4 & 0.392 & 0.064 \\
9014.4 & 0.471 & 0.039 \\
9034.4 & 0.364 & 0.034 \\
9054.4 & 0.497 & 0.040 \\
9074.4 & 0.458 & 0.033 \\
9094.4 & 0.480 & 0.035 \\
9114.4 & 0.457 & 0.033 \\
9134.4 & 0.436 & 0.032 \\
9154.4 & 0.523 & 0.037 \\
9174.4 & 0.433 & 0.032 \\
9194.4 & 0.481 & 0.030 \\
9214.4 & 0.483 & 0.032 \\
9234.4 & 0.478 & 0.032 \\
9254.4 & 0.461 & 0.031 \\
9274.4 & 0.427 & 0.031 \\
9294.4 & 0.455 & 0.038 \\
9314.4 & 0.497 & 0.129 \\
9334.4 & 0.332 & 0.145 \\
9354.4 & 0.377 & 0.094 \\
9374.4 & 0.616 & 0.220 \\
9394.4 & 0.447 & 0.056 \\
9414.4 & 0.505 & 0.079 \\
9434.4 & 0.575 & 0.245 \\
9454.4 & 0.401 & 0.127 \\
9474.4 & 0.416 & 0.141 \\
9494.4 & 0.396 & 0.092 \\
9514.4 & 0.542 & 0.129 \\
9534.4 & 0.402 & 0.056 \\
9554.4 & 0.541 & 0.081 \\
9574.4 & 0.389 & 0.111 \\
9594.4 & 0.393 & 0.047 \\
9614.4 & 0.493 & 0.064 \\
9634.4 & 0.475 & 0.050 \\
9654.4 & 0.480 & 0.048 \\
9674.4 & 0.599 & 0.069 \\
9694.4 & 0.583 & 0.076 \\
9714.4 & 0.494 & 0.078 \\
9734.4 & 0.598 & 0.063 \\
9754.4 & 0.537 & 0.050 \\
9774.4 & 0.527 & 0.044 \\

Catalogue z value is 0.688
